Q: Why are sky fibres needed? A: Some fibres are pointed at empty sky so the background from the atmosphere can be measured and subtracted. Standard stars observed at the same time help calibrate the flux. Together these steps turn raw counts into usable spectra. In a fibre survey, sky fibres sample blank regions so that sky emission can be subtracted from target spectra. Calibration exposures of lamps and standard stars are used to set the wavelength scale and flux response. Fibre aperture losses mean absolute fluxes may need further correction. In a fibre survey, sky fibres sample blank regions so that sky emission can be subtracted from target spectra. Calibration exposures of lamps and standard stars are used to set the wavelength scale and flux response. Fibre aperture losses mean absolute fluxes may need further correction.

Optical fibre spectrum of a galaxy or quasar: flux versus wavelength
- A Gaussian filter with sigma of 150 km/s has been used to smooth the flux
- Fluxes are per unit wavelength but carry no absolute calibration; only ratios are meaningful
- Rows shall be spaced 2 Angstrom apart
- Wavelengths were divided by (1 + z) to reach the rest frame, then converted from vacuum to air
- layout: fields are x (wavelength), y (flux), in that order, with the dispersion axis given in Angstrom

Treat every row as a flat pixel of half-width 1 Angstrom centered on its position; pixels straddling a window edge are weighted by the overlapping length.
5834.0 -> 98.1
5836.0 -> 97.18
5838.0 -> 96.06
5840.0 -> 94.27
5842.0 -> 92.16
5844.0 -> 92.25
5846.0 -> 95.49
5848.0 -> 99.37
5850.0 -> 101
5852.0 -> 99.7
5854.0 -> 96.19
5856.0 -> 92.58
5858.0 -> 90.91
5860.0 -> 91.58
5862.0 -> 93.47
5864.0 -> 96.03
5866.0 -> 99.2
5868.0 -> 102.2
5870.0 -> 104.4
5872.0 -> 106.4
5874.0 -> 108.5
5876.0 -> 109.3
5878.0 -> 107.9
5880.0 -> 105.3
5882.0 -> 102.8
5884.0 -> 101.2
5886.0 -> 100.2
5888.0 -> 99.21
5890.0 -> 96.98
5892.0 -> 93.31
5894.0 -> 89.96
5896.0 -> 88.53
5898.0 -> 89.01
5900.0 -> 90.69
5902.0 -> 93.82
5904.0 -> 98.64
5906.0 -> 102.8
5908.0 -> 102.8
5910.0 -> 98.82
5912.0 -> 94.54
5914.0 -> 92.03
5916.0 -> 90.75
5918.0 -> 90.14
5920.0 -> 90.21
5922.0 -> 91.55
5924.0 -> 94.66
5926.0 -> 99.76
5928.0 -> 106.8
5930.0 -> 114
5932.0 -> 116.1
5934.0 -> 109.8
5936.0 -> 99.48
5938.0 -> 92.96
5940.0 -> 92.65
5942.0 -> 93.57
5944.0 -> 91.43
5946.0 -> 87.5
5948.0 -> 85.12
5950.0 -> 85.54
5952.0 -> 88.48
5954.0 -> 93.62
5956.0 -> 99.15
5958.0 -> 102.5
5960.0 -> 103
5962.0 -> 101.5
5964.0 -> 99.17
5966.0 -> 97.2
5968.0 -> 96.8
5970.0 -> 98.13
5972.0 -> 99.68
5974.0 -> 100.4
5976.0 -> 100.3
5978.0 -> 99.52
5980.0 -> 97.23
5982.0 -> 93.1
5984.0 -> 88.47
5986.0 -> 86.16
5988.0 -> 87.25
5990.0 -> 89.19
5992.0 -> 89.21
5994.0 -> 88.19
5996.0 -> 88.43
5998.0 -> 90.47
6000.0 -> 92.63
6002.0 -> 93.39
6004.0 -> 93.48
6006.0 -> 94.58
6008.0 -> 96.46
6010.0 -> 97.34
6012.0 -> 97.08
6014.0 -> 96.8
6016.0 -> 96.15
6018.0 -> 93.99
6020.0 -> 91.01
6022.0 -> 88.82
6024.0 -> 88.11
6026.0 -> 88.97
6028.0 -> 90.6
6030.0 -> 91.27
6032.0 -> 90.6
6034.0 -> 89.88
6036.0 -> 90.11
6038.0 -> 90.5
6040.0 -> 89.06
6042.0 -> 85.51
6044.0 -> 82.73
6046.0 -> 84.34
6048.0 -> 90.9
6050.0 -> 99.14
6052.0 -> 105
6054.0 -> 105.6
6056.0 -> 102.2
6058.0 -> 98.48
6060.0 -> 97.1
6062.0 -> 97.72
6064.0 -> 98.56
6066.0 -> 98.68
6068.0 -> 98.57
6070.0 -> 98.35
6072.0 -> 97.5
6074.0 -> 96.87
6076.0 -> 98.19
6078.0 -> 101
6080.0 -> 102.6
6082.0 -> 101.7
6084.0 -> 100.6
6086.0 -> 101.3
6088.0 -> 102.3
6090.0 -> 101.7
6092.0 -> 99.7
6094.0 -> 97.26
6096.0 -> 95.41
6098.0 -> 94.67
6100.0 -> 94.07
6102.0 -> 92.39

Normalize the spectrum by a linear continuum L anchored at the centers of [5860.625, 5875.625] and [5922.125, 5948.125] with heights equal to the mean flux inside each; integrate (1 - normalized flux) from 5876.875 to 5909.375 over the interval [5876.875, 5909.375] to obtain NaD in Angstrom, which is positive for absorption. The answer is 0.9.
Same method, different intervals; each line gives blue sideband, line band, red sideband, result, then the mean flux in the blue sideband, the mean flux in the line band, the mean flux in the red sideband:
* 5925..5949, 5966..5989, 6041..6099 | 0.79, 99.1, 95.3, 97.7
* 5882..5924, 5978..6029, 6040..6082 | 2.20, 94.9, 92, 96.9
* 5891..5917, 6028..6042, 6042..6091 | 1.07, 94.3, 89.9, 98.1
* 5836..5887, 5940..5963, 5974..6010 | 0.22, 99.1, 93.7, 92.6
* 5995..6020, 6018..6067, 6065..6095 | 1.88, 94.1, 93.1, 99.8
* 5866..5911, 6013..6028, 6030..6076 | 0.62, 99.7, 91.9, 94.9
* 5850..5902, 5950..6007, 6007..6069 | 0.58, 98.2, 94.5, 93.9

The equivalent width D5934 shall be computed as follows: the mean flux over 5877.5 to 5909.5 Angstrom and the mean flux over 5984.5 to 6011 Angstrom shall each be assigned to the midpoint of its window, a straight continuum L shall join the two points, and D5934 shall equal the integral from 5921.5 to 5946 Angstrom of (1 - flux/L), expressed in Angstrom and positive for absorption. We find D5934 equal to -1.2 Angstrom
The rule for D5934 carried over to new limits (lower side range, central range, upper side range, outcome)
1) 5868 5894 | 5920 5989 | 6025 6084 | 1.9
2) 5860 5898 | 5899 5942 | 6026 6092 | 0.3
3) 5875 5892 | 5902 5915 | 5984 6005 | 0.2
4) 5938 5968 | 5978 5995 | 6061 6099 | 0.9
